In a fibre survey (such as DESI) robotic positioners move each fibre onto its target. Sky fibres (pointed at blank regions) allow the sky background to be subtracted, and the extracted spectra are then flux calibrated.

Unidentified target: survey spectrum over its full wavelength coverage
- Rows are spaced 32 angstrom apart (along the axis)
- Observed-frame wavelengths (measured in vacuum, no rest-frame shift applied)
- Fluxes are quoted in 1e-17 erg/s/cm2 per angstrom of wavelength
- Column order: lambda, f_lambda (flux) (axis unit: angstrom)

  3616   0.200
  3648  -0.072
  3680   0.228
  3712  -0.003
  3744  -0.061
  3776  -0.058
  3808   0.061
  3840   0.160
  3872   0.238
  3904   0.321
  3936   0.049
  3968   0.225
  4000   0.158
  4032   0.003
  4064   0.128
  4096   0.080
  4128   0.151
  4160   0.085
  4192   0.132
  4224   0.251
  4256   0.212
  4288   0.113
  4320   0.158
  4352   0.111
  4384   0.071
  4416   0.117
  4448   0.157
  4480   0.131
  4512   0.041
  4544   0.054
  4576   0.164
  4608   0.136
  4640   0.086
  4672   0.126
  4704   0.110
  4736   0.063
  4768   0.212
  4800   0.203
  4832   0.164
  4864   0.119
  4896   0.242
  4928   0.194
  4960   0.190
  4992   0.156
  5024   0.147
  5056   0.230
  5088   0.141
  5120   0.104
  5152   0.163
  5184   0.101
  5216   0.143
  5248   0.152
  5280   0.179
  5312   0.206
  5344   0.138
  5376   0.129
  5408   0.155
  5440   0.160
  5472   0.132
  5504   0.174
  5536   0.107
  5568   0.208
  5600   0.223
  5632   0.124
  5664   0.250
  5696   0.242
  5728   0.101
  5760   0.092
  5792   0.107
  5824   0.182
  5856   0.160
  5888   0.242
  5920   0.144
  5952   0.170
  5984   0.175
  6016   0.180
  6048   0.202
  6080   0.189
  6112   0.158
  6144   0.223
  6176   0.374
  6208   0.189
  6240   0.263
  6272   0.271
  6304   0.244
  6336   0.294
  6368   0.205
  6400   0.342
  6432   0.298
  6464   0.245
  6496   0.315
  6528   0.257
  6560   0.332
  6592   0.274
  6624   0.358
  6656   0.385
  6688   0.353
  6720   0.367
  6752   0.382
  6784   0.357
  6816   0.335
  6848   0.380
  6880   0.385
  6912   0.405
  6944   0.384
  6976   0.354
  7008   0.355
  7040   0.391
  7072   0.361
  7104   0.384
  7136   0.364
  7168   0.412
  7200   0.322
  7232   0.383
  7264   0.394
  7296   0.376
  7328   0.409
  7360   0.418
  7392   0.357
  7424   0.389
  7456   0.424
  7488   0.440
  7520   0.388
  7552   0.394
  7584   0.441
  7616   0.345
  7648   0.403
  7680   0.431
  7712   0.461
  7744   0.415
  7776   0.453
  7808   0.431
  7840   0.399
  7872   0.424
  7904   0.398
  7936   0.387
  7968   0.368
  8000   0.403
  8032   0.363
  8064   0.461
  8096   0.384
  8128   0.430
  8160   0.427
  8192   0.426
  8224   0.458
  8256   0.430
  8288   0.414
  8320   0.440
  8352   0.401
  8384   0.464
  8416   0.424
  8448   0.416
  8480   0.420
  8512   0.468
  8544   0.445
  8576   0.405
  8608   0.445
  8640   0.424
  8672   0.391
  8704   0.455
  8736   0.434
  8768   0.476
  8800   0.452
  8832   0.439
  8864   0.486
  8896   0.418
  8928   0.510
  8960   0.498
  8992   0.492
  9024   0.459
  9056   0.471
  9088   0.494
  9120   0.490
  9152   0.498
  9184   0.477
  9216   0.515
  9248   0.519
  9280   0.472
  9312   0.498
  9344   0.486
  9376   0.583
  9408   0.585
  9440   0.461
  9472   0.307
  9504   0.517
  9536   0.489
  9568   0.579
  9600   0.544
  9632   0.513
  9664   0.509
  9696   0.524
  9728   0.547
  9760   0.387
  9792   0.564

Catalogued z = 0.66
